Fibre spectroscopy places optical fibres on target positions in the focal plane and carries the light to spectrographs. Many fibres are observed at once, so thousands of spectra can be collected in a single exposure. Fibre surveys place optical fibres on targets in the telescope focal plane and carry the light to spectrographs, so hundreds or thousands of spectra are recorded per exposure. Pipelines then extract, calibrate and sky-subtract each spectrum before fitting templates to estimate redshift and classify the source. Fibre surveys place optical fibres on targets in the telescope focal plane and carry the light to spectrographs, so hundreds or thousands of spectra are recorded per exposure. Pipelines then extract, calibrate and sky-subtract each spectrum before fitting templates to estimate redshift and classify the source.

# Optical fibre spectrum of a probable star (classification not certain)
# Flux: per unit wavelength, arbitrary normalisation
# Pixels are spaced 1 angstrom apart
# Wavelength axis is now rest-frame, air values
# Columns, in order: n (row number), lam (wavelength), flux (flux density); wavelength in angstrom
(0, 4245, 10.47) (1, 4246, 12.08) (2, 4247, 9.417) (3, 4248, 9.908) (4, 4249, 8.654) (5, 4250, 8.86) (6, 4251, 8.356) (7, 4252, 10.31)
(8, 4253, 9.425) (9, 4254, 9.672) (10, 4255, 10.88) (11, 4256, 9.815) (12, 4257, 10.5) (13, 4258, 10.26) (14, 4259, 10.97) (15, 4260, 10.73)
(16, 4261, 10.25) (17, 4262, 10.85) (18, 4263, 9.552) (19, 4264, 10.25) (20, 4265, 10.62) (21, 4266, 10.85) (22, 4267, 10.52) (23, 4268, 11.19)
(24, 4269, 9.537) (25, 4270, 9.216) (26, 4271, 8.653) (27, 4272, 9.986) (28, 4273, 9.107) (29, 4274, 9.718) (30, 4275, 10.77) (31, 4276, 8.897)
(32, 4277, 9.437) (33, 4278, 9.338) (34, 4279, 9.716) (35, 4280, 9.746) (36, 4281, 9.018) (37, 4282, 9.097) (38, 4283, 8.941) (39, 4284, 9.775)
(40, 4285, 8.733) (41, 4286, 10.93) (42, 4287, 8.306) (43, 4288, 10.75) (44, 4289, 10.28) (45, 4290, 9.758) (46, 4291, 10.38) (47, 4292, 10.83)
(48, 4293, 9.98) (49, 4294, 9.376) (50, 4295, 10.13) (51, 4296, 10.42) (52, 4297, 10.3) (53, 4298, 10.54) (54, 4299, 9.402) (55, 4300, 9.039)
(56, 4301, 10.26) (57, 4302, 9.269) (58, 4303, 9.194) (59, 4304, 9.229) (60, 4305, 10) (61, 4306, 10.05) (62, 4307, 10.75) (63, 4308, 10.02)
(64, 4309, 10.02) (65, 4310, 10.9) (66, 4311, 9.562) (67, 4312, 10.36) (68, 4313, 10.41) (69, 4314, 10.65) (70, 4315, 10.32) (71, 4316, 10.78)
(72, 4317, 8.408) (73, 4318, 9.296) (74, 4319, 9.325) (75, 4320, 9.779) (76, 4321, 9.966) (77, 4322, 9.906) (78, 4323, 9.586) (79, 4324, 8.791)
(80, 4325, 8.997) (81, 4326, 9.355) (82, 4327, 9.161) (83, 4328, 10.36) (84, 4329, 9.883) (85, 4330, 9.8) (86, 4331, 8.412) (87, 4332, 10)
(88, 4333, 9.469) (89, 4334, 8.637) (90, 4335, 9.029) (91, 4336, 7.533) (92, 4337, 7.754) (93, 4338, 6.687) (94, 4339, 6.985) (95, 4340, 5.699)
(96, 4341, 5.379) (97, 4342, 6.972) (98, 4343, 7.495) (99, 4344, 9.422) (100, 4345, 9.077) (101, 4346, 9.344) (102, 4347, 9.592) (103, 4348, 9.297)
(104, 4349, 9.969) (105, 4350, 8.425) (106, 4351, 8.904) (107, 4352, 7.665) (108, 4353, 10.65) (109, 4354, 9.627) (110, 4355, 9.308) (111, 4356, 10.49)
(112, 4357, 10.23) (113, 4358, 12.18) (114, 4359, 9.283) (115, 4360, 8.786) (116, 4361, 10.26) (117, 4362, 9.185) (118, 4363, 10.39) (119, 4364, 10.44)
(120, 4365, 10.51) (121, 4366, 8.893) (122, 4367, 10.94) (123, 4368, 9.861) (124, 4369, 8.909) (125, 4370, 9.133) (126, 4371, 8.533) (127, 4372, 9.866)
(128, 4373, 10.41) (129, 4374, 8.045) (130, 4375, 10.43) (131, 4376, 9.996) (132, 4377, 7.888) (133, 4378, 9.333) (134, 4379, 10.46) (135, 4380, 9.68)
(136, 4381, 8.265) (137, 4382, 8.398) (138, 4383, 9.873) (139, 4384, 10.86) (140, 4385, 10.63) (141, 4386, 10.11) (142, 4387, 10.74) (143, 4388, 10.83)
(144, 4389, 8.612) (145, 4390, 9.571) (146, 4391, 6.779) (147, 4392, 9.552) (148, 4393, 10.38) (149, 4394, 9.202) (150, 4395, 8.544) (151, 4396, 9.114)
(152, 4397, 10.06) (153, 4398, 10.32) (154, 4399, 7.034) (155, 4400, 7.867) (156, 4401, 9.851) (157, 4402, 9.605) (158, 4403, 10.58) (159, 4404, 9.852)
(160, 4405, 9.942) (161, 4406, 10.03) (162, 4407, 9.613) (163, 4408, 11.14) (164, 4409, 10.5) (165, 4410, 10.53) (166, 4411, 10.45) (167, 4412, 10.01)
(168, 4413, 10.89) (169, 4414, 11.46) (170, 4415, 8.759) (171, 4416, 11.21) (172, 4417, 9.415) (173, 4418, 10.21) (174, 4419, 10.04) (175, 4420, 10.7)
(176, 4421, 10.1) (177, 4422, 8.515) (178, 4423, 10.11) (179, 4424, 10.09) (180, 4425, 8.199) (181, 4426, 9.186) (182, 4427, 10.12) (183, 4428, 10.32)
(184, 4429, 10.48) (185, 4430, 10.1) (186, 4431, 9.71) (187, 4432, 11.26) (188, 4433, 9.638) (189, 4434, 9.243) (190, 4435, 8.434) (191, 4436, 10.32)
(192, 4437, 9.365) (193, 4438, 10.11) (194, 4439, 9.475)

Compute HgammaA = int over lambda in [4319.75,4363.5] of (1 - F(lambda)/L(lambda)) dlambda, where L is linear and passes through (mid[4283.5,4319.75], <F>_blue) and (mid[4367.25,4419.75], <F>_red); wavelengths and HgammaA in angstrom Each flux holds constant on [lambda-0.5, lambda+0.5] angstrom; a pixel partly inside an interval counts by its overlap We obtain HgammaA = 3.53 angstrom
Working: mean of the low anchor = 9.94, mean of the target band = 9.03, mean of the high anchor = 9.69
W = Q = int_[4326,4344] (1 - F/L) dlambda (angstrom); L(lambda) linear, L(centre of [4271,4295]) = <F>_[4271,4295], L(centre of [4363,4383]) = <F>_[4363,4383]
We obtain 2.5 angstrom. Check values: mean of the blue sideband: 9.68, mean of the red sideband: 9.51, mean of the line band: 8.26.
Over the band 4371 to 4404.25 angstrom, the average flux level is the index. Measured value 9.46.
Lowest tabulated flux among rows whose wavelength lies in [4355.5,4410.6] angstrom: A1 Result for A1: 6.779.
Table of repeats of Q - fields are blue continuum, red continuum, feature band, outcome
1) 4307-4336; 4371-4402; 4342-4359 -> 0.27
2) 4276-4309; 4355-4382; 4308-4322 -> -0.34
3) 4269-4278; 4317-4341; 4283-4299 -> -1.25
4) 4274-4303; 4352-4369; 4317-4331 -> 0.54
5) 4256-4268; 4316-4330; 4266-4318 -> 0.78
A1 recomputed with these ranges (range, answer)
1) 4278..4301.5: 8.306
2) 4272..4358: 5.379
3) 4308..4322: 8.408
